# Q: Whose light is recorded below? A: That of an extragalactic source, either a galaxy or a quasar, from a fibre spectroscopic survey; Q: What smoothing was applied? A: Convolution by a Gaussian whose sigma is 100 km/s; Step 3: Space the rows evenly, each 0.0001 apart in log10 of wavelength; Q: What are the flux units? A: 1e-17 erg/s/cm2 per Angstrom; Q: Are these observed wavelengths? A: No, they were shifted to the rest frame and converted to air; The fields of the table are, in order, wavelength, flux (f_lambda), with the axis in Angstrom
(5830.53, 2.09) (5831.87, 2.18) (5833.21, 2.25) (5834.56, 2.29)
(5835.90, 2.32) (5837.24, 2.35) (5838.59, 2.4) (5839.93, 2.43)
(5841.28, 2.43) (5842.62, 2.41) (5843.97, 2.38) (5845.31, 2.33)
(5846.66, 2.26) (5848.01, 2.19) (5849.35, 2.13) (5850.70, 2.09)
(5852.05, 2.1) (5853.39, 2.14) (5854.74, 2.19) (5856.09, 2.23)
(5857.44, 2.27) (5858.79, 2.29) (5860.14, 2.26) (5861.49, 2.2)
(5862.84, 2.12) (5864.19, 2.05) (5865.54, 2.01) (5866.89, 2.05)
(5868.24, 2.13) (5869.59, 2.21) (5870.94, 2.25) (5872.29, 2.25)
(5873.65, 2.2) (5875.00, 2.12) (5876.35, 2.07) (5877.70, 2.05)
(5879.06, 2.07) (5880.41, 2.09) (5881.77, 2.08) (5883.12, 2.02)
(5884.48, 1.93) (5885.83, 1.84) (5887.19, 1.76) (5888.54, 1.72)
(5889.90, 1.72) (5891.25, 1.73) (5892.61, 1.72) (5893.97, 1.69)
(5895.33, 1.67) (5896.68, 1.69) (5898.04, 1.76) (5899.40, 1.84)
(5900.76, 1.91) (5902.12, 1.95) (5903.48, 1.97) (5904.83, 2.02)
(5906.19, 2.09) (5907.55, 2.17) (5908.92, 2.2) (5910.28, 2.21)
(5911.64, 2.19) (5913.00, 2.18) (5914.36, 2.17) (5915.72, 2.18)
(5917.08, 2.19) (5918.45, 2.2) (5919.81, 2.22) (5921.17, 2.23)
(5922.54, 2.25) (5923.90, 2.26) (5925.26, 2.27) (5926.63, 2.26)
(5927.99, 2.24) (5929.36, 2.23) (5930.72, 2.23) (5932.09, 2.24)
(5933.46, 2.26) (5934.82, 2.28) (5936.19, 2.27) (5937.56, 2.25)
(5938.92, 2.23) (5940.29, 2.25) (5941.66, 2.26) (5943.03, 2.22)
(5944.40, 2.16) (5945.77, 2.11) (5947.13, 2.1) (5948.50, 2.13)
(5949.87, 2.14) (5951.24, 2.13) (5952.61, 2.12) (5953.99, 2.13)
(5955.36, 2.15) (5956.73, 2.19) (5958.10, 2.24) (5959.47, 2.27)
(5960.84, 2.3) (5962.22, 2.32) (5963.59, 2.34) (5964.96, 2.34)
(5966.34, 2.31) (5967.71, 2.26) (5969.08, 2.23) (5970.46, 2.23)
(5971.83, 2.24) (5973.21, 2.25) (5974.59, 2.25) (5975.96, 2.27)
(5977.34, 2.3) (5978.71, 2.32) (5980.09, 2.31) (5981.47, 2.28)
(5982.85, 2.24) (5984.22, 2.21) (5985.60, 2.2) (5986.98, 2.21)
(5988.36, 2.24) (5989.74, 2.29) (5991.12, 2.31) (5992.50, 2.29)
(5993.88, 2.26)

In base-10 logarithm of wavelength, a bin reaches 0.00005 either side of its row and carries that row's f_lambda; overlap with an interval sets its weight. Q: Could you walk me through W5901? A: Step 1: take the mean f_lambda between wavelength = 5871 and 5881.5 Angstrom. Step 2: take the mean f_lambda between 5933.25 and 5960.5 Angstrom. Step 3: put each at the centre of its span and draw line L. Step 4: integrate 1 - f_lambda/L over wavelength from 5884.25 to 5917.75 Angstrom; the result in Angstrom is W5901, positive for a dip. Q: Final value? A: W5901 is 3.3 Angstrom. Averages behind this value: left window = 2.13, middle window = 1.94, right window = 2.2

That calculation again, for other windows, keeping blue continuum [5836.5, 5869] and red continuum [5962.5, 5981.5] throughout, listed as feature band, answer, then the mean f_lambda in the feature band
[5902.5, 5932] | 0.9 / 2.19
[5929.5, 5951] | 0.6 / 2.21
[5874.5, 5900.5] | 4.3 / 1.87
